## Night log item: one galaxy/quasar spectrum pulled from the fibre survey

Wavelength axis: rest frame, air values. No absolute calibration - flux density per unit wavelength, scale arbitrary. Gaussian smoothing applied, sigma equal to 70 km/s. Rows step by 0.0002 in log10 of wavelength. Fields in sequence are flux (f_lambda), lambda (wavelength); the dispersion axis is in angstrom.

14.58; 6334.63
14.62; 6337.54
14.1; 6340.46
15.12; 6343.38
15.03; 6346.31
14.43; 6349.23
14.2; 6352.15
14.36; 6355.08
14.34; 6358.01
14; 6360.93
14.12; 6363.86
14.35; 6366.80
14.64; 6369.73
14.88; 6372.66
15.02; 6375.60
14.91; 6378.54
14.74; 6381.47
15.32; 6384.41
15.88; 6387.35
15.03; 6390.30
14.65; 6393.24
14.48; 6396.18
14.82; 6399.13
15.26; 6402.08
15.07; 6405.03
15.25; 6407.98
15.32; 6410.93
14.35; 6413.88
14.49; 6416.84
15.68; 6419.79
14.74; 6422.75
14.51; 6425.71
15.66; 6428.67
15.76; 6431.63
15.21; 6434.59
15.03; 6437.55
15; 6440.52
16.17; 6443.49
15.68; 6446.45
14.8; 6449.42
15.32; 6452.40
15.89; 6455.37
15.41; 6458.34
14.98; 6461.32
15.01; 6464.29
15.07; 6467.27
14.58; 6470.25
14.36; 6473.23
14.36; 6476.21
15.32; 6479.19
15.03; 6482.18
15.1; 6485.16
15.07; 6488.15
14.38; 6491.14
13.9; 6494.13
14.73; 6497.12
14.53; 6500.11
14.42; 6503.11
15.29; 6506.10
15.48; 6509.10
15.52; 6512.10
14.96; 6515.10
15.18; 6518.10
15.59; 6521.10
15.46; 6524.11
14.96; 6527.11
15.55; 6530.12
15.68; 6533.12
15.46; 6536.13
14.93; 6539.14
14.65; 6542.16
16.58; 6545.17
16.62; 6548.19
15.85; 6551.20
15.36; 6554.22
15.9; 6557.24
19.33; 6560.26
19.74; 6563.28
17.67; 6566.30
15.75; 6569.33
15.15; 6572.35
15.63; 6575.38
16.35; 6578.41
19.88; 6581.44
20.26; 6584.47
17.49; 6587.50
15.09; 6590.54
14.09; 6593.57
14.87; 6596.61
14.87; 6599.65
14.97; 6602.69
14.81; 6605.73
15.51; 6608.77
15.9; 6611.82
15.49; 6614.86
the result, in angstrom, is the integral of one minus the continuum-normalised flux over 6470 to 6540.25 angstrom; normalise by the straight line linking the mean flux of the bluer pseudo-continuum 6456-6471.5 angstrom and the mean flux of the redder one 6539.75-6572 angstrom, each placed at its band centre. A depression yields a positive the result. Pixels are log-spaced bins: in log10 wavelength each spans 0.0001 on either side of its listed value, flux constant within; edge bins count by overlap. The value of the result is 3.42 angstrom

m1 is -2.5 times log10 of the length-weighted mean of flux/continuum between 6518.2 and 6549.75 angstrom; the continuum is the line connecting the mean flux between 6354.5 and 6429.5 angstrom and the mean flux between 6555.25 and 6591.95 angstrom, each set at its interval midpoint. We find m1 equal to 0.08 mag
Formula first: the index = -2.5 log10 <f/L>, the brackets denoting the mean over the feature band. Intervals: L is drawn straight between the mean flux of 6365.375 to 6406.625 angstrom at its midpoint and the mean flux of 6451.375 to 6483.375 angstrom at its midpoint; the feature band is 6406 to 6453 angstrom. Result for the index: -0.01 mag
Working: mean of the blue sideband 14.9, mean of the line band 15.2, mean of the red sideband 15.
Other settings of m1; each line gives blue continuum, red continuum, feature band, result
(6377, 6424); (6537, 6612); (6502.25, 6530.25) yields 0.043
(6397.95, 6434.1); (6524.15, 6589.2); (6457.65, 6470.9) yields 0.042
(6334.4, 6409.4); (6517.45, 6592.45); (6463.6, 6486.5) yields 0.059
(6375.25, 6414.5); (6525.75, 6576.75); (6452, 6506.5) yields 0.055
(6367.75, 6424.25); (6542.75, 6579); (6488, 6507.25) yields 0.100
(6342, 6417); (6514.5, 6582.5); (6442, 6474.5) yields 0.015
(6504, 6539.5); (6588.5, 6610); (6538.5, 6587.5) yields -0.121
